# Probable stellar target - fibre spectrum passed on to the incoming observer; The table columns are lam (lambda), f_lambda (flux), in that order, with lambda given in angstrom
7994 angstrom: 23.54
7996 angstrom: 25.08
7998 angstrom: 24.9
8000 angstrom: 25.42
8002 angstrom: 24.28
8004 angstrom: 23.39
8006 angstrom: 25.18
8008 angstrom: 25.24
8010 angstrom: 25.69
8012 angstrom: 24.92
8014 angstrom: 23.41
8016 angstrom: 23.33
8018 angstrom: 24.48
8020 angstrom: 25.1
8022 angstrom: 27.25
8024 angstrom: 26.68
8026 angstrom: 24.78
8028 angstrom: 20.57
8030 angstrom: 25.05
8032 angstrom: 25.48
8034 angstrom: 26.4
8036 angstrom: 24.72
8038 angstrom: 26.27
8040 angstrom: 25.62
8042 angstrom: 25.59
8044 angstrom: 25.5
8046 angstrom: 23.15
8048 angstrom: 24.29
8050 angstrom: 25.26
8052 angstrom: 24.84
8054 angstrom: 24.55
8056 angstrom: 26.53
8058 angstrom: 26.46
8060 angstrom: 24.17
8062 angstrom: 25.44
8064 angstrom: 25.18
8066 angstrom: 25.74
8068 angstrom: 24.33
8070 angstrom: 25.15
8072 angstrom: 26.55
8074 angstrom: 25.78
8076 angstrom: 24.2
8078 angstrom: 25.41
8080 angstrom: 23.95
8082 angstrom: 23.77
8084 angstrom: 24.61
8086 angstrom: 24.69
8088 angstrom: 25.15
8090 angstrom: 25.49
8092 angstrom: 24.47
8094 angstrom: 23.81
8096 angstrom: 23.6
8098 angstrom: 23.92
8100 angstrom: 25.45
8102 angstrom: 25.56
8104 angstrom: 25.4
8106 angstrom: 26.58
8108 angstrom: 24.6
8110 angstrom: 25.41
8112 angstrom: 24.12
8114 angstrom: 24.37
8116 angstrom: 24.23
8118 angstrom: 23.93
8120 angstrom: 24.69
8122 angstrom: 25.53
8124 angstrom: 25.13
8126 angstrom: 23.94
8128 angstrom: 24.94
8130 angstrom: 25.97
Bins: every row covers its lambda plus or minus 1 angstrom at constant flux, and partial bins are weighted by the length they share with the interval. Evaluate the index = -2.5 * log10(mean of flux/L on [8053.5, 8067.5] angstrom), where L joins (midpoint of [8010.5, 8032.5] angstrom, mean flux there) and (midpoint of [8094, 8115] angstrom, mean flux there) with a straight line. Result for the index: -0.03 mag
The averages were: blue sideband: 24.6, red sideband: 24.8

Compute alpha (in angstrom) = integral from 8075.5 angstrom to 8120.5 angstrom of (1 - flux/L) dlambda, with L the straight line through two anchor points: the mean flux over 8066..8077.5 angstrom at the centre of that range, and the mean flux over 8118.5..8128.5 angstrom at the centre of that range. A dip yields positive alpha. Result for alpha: 0.6 angstrom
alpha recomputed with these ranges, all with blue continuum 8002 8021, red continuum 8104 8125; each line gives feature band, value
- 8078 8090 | 0.1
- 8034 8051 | -0.3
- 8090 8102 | 0.2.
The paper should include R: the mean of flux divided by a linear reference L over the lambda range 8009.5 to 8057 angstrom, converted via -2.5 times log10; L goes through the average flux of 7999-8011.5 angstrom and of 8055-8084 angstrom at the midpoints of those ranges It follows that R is 0.00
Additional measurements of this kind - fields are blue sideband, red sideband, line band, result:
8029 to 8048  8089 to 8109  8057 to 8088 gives 0.001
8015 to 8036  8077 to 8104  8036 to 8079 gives -0.020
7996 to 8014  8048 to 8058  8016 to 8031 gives 0.011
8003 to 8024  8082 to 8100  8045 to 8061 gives -0.010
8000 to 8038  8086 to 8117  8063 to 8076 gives -0.023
